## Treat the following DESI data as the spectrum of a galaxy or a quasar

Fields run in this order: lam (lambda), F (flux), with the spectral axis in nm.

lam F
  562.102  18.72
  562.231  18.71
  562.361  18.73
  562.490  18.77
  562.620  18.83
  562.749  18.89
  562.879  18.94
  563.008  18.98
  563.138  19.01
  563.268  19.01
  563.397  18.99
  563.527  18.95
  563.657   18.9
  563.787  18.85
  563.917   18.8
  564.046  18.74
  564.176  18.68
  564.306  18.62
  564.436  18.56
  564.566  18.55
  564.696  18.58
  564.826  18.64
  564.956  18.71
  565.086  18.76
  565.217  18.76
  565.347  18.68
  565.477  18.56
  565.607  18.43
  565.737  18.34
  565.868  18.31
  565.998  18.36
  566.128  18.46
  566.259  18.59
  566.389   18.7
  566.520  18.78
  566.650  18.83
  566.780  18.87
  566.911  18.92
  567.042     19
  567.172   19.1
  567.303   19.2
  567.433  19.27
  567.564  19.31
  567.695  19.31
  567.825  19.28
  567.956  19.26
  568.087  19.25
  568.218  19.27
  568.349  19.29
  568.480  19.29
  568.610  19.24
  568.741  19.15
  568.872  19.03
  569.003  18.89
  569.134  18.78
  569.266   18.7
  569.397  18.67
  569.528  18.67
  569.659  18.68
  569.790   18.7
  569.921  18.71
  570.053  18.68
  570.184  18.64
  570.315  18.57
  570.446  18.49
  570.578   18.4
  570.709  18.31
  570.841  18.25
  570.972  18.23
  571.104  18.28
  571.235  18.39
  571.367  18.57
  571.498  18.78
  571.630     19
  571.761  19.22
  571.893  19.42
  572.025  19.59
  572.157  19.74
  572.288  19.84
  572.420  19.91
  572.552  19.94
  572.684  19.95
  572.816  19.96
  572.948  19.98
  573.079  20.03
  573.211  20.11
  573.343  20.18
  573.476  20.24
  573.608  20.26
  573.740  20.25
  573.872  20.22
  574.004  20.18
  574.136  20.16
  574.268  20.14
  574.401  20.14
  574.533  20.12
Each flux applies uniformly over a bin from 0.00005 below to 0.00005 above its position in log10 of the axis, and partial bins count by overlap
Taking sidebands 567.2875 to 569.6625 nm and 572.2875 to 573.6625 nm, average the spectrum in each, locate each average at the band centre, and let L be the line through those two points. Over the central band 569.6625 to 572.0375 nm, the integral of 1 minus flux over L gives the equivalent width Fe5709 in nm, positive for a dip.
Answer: 0.113 nm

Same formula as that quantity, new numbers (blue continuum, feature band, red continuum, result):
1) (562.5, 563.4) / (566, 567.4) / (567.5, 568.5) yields 0.03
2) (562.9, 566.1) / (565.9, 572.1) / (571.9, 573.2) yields 0.16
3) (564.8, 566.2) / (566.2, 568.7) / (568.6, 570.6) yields -0.06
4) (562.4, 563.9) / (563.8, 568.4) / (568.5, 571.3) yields -0.01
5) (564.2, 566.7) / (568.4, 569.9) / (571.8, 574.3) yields 0.03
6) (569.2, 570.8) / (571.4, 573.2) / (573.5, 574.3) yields -0.01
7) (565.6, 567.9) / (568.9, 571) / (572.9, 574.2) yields 0.09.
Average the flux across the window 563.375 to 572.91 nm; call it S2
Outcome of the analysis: 18.9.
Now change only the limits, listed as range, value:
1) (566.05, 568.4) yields 19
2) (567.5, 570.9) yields 18.9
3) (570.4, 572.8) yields 19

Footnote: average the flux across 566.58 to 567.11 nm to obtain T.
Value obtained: 18.9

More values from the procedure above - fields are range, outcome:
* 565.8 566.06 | 18.3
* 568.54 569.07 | 19.1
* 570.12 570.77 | 18.5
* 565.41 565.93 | 18.4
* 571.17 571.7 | 18.7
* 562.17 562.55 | 18.7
